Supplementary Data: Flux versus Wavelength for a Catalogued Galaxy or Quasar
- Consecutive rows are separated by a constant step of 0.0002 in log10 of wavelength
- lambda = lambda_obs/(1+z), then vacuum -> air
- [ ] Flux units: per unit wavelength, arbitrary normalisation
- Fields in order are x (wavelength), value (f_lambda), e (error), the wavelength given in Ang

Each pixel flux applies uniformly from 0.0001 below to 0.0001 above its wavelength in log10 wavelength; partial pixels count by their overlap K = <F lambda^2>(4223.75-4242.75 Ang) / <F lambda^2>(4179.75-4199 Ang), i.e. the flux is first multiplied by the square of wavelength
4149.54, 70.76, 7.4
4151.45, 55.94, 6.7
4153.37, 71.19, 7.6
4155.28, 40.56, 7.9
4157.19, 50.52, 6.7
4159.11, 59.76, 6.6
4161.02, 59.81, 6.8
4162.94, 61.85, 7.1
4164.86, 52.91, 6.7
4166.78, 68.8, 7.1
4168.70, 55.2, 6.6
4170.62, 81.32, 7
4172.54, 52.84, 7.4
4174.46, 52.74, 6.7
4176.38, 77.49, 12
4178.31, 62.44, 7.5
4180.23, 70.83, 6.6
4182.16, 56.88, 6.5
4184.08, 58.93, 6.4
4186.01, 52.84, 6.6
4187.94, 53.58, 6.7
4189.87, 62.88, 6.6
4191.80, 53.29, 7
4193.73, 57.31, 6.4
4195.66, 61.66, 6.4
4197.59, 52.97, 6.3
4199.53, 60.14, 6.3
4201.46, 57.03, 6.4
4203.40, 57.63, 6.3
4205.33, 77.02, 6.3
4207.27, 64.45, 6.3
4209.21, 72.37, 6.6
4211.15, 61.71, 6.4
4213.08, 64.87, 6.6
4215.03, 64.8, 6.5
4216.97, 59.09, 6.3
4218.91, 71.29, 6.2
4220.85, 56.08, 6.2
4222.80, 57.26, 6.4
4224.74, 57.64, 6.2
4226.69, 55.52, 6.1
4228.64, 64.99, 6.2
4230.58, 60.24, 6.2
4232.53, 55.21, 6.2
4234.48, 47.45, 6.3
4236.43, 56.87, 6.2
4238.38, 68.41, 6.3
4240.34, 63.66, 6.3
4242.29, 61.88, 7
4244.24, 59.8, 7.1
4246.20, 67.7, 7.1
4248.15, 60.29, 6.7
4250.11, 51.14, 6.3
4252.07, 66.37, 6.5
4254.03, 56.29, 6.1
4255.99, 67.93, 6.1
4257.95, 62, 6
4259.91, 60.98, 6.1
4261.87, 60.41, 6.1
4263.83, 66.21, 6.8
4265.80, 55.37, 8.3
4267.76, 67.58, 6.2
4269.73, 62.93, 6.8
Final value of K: 1.04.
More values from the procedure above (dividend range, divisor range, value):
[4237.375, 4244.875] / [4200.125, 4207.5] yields 1.01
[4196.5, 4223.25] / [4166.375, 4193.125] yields 1.04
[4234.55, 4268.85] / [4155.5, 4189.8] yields 1.06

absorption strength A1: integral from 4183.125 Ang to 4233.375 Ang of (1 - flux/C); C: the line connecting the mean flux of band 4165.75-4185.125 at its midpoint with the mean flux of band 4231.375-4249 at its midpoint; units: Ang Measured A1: 1.2 Ang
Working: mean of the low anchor 63.7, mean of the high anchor 60.1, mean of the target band 60.4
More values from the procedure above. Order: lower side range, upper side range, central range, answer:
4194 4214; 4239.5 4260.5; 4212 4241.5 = 0.9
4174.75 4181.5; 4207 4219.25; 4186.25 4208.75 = 2.2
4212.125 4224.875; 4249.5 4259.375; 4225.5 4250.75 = 0.8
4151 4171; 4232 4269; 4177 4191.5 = 0.0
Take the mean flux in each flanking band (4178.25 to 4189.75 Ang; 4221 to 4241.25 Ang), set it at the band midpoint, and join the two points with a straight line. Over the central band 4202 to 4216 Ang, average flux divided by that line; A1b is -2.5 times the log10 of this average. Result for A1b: -0.12 mag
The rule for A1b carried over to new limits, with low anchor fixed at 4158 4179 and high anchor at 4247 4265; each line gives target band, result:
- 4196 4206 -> 0.023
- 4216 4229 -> 0.029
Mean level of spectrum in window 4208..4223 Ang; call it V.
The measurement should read 63.8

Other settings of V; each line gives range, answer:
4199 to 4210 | 64.8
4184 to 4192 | 56.3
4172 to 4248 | 60.8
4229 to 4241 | 58.8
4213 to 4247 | 60.6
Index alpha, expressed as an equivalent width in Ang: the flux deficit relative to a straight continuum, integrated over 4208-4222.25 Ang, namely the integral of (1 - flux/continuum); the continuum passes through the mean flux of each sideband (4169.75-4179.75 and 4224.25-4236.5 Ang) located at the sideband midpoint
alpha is -1.2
